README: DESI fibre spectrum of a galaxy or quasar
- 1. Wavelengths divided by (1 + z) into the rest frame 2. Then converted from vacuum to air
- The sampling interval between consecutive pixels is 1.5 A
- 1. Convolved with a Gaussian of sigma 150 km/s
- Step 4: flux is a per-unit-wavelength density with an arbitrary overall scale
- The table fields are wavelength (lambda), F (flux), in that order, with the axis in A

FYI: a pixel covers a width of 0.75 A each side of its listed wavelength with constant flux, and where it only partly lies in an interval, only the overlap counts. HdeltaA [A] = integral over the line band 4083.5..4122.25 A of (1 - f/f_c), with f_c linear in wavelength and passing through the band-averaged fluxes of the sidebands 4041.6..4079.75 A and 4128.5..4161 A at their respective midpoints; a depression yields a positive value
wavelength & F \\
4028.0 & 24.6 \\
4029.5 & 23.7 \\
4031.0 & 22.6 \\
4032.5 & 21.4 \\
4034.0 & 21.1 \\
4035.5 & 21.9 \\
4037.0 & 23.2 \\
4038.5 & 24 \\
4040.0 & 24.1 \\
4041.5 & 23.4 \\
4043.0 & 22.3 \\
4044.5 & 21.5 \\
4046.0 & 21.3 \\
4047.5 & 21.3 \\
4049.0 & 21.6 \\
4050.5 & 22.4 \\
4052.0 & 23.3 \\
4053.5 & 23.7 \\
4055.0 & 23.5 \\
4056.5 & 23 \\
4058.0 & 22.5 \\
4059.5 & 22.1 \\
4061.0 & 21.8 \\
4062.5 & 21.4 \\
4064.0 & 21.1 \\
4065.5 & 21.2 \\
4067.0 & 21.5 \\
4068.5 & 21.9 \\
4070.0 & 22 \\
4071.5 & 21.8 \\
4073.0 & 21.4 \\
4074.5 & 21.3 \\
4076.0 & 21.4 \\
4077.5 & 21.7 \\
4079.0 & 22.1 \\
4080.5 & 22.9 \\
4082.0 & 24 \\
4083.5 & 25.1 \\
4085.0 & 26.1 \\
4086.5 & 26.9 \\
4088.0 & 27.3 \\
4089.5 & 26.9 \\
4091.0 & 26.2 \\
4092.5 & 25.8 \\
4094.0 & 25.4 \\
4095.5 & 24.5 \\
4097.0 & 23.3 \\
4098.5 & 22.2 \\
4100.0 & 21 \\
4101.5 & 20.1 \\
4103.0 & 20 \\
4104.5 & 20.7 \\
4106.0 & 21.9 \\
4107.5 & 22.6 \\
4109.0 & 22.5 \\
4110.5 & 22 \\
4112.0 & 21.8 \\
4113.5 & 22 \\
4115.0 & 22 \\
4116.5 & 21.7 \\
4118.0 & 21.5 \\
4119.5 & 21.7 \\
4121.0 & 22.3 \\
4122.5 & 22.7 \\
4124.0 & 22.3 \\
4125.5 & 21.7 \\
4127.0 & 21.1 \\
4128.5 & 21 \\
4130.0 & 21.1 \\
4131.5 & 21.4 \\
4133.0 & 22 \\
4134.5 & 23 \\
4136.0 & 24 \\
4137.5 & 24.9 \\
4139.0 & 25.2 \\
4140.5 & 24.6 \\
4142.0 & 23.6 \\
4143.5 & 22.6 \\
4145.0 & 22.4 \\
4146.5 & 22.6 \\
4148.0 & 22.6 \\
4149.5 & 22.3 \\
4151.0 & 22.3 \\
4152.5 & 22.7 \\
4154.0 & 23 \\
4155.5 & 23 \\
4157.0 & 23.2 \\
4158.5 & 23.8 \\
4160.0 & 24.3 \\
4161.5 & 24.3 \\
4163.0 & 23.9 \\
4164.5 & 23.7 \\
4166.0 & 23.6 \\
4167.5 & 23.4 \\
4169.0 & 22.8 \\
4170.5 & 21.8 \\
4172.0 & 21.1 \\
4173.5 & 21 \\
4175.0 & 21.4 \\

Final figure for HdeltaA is -1.1 A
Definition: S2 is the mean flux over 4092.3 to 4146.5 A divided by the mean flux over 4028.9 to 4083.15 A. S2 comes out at 1.01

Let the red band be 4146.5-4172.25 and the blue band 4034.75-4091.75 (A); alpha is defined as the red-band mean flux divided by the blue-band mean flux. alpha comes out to 1.01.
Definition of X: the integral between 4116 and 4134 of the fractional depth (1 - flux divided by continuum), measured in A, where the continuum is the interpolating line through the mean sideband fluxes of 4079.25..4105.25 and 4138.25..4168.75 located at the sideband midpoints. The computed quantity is 1.5 A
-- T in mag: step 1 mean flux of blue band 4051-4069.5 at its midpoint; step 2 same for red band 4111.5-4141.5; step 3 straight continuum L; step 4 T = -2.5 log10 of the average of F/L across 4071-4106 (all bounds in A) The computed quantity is -0.05 mag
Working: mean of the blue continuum 22.2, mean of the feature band 23.4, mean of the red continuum 22.4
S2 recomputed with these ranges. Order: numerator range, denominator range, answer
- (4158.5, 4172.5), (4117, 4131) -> 1.07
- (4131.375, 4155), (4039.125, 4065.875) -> 1.04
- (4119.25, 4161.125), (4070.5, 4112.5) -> 0.98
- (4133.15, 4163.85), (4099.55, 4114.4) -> 1.09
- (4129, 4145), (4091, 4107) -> 1.02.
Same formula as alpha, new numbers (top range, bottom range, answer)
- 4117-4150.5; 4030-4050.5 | 1.01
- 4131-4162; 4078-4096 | 0.92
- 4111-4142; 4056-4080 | 1.03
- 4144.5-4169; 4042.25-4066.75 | 1.05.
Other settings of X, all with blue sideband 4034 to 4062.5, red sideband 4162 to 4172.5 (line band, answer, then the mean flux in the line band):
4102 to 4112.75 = 0.5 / 21.6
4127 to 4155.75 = 0.1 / 22.8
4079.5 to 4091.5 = -1.5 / 25.6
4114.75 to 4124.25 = 0.3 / 22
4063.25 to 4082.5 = 0.7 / 21.8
